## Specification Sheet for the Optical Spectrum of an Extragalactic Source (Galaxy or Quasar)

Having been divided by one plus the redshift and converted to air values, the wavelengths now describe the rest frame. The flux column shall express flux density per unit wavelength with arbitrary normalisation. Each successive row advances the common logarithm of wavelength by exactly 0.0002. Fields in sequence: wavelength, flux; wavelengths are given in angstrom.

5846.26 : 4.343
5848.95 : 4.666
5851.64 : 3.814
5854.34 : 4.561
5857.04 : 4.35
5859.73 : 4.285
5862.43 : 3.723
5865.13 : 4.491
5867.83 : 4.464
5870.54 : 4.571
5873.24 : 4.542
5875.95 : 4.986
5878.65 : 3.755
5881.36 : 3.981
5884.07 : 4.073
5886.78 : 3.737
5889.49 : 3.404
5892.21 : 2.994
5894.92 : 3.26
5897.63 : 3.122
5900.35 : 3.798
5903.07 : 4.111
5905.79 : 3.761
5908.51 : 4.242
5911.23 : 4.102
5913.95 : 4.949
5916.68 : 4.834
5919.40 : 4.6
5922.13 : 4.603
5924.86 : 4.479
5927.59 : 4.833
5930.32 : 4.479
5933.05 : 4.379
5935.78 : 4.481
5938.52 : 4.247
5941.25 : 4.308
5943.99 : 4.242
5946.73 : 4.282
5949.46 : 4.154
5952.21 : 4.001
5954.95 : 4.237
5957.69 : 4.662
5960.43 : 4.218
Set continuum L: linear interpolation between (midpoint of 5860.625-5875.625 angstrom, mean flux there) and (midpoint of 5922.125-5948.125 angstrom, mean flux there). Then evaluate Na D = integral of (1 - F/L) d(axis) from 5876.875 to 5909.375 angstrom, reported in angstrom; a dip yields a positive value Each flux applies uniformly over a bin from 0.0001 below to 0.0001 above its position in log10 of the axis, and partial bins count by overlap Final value 5.3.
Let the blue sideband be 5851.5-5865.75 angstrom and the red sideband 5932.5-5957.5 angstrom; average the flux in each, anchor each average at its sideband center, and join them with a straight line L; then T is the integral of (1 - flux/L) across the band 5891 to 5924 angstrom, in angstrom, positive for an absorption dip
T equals 1.6 angstrom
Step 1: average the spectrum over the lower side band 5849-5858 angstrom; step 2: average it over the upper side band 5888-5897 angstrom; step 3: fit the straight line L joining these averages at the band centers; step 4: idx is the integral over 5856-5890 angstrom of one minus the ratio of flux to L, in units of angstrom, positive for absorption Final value -4.07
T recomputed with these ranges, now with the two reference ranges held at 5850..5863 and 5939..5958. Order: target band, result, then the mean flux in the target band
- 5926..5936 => -0.7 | 4.55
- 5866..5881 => -0.8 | 4.43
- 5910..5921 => -1.0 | 4.63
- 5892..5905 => 2.2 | 3.51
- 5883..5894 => 1.8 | 3.53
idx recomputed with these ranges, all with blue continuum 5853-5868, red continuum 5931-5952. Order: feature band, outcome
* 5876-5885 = 0.5 angstrom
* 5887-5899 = 2.9 angstrom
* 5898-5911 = 1.1 angstrom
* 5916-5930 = -1.2 angstrom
